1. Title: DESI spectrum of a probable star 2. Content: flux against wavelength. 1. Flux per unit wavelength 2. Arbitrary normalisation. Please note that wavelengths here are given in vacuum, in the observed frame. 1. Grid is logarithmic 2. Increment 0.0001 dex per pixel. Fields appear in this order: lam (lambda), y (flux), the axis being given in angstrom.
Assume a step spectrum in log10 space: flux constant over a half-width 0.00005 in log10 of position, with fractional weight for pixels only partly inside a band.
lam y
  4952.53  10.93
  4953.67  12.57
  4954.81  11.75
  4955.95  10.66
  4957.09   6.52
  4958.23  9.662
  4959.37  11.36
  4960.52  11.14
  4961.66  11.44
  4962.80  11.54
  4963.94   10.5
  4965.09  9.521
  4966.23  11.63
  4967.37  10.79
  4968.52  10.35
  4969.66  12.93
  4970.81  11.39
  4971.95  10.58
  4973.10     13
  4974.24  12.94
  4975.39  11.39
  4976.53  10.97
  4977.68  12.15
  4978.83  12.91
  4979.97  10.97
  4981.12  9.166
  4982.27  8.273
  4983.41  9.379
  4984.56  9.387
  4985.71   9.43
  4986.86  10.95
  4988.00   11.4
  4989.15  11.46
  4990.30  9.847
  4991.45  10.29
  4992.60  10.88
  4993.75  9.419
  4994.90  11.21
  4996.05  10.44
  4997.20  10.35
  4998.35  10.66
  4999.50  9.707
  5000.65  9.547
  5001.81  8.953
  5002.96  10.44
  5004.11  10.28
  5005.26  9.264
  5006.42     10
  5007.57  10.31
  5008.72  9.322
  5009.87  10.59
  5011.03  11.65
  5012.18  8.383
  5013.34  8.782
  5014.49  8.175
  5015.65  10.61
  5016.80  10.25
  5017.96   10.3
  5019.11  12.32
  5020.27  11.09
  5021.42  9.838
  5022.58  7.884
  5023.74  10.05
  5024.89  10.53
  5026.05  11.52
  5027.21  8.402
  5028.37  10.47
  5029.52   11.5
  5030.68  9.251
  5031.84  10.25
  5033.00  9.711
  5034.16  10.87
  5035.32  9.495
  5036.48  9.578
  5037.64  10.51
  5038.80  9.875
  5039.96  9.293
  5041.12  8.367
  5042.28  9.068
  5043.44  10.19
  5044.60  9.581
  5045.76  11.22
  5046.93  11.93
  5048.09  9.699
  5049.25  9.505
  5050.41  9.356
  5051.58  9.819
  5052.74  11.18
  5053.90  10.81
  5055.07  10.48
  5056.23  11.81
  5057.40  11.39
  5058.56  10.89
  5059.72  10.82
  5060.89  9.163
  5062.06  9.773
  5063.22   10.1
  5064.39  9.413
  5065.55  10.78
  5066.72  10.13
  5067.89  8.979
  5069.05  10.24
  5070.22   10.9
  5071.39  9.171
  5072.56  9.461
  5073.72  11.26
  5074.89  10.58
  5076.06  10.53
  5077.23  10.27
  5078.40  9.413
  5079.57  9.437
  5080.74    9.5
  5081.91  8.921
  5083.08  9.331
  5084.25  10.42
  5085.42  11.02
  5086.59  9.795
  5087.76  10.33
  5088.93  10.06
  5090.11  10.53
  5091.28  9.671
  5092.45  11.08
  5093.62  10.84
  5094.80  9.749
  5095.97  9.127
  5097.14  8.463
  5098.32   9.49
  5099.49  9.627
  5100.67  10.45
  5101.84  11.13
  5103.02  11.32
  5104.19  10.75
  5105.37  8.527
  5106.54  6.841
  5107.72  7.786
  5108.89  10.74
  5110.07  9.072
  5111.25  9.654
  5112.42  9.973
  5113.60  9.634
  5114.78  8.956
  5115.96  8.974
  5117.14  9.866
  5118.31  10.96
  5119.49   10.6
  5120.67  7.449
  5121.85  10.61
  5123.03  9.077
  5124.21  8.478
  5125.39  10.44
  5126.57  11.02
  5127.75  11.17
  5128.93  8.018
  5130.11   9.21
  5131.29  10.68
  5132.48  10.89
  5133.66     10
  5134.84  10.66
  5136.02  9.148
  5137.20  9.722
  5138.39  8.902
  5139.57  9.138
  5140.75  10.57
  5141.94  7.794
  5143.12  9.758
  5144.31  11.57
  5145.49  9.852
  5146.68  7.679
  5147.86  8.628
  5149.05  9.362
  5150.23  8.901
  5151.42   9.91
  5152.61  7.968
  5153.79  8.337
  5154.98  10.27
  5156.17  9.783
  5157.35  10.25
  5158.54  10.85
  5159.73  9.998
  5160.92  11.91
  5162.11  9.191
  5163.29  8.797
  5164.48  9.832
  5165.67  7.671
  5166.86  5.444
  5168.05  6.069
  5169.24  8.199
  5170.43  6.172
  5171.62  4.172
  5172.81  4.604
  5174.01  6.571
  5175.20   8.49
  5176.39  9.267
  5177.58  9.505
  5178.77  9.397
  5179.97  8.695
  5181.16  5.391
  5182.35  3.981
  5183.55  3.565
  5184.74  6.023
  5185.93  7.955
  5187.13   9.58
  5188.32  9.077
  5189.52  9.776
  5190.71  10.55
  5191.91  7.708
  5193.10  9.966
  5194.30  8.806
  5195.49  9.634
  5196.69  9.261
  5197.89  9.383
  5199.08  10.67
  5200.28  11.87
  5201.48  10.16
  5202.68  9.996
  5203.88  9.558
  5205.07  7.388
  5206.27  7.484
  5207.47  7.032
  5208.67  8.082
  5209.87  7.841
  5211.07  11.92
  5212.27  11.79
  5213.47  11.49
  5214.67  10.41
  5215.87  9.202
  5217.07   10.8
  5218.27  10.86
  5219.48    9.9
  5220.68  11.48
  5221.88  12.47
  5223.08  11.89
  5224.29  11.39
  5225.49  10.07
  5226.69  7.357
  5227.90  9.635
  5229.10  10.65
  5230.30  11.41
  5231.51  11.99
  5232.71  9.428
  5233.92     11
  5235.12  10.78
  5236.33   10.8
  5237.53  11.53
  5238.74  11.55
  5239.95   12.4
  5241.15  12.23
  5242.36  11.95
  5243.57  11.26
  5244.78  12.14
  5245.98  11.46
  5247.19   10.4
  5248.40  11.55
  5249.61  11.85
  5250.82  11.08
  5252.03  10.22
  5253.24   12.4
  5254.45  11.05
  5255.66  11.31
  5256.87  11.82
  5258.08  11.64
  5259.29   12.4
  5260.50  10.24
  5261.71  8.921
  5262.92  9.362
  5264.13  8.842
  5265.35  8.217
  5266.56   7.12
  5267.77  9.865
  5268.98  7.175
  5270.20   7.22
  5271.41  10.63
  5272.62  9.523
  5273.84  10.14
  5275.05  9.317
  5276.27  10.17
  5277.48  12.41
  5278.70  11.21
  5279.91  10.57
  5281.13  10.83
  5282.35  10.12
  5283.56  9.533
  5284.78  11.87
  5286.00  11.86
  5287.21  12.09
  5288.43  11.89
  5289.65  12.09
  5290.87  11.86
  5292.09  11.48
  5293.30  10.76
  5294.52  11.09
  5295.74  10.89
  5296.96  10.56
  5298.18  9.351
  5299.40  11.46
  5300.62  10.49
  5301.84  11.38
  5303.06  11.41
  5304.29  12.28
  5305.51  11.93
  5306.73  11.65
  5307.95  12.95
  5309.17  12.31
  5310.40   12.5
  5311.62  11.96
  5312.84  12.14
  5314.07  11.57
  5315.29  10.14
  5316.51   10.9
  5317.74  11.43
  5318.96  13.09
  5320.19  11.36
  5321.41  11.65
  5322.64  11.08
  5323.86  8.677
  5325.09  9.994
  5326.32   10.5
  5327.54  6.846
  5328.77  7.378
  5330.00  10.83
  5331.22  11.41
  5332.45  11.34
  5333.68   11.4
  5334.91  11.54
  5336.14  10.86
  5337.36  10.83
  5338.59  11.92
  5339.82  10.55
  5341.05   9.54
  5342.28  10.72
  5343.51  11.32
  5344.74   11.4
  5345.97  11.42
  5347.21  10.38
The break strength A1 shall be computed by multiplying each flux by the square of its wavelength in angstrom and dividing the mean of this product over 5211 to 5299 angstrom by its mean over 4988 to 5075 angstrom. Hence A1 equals 1.2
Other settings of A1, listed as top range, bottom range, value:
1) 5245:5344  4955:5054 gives 1.17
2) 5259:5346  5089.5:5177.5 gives 1.23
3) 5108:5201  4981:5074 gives 0.94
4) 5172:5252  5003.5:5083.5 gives 1.04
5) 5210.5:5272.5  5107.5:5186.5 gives 1.25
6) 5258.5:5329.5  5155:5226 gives 1.23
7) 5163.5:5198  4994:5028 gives 0.83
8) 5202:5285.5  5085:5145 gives 1.12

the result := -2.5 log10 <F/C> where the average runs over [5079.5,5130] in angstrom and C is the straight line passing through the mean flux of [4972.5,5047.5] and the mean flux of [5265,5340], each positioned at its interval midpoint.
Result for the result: 0.07 mag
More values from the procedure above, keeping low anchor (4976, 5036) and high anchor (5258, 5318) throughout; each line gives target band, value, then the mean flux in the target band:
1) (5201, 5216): 0.13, 9.41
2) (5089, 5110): 0.07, 9.76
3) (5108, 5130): 0.08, 9.67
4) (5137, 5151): 0.13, 9.32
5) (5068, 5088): 0.03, 10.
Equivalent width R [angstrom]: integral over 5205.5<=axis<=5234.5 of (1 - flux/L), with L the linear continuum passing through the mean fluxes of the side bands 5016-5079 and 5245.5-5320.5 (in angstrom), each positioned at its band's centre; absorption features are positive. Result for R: 1.3 angstrom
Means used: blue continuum 10.2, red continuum 10.9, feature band 10.2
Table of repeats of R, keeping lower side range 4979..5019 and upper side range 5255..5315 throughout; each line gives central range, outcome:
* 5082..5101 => 0.6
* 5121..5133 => 0.6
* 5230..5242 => -0.7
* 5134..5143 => 0.8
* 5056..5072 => 0.0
